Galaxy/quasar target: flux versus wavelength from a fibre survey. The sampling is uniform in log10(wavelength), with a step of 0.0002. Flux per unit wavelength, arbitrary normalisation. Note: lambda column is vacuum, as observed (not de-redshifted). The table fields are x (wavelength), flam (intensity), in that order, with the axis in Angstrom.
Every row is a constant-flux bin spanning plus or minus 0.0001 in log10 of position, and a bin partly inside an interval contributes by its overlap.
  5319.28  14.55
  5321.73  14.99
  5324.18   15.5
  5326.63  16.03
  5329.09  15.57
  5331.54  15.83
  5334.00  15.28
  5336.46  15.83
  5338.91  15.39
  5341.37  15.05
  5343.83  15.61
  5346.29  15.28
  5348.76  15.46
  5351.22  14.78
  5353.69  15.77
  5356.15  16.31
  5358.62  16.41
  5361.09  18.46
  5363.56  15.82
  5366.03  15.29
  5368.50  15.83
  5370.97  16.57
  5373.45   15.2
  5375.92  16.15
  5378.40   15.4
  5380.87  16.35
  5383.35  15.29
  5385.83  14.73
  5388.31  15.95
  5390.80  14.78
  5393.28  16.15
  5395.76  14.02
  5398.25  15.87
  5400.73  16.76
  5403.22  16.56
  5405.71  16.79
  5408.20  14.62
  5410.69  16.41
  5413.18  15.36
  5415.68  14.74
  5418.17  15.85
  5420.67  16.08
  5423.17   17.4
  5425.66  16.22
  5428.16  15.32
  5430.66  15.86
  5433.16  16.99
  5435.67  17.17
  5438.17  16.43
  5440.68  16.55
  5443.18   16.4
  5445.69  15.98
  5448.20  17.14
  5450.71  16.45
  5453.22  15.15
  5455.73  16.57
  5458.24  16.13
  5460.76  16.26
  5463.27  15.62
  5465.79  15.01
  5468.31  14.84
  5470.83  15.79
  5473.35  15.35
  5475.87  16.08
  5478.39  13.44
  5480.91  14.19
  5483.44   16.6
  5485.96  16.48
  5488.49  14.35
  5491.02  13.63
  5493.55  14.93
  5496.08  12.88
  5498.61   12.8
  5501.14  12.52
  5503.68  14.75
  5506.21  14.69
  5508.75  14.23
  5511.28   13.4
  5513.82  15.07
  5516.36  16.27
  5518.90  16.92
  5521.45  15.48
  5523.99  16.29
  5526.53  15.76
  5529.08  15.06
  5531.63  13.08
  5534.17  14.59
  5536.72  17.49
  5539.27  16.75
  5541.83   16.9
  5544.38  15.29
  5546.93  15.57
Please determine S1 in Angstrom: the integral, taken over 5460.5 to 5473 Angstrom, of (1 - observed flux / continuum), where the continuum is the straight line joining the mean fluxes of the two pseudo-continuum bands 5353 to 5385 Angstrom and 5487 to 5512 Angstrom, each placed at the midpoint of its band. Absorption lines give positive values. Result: -0.9 Angstrom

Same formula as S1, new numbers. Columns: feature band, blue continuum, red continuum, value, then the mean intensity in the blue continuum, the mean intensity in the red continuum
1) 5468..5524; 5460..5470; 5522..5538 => 2.20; 15.4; 15.4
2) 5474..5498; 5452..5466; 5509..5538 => 1.47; 15.9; 15.4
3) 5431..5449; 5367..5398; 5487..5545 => -1.57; 15.5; 14.9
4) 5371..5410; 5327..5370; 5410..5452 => 0.82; 15.8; 16.3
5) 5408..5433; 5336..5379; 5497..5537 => -0.75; 15.8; 14.8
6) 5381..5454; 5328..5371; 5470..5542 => -2.54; 15.8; 15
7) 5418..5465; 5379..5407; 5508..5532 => -2.22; 15.7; 15.3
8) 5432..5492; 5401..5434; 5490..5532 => -1.65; 16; 14.6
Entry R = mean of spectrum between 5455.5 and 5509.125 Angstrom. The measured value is 14.8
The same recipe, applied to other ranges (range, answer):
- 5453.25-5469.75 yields 15.7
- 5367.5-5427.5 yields 15.8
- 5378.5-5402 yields 15.5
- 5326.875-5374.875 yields 15.8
